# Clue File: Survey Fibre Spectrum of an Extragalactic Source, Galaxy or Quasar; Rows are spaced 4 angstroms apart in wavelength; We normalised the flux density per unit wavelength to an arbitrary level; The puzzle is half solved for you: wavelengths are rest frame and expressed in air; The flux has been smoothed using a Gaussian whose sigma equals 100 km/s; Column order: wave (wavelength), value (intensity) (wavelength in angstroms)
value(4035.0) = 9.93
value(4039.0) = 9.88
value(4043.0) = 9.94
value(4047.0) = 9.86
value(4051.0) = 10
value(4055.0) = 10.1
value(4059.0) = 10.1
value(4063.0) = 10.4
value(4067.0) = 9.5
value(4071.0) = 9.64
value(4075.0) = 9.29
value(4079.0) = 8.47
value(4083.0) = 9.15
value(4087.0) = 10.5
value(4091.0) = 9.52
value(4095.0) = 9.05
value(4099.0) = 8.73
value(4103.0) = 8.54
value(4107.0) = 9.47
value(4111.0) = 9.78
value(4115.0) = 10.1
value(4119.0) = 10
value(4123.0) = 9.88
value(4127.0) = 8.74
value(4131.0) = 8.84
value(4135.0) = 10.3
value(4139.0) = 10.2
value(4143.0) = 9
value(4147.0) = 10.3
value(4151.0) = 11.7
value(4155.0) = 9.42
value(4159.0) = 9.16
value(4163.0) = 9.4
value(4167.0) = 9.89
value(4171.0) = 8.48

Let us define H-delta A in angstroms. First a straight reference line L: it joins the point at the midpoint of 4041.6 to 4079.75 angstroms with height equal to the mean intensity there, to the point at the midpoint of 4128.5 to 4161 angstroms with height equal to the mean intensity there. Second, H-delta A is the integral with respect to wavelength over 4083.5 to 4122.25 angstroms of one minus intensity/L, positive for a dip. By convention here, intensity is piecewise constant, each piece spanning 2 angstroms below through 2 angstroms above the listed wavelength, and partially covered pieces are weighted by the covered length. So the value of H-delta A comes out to 1.1 angstroms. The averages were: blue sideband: 9.77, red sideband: 9.85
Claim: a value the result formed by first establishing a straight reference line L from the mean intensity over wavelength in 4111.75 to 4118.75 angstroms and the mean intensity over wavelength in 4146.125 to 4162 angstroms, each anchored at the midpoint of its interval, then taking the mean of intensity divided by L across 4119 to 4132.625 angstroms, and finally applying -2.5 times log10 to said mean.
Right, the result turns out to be 0.08 mag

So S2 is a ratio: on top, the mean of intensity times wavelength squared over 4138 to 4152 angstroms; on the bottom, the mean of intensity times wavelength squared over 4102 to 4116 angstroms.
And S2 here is 1.1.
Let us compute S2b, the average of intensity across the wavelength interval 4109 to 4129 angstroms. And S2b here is 9.7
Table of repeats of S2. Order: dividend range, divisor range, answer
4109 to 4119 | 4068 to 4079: 1.09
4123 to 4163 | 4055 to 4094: 1.04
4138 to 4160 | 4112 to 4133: 1.06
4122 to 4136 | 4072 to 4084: 1.06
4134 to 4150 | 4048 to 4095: 1.07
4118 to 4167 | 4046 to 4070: 1.02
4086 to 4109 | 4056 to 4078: 0.96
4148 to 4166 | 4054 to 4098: 1.08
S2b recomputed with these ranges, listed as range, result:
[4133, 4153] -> 10.3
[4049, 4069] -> 10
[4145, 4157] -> 10.5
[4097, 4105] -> 8.63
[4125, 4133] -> 8.79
